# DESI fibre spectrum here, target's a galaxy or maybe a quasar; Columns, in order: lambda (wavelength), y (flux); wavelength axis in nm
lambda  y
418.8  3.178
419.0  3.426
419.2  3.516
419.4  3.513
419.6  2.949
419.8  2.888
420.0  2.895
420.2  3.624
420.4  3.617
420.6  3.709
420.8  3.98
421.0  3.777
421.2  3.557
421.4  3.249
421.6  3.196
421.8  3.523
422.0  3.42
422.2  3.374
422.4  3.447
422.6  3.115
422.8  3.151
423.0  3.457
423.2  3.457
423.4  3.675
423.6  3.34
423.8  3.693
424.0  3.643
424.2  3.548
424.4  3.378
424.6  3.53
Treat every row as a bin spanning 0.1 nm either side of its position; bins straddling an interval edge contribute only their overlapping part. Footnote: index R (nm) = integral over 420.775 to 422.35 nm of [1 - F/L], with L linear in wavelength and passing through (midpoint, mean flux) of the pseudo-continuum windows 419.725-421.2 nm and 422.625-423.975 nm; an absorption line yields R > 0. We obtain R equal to 0.00 nm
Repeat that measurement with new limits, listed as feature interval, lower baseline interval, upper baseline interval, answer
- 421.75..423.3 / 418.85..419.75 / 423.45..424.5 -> 0.044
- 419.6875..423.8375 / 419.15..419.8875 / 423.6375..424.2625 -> -0.033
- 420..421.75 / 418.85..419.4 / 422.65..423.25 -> -0.079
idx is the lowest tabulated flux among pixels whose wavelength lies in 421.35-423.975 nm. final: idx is 3.115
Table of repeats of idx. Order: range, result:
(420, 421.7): 2.895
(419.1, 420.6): 2.888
